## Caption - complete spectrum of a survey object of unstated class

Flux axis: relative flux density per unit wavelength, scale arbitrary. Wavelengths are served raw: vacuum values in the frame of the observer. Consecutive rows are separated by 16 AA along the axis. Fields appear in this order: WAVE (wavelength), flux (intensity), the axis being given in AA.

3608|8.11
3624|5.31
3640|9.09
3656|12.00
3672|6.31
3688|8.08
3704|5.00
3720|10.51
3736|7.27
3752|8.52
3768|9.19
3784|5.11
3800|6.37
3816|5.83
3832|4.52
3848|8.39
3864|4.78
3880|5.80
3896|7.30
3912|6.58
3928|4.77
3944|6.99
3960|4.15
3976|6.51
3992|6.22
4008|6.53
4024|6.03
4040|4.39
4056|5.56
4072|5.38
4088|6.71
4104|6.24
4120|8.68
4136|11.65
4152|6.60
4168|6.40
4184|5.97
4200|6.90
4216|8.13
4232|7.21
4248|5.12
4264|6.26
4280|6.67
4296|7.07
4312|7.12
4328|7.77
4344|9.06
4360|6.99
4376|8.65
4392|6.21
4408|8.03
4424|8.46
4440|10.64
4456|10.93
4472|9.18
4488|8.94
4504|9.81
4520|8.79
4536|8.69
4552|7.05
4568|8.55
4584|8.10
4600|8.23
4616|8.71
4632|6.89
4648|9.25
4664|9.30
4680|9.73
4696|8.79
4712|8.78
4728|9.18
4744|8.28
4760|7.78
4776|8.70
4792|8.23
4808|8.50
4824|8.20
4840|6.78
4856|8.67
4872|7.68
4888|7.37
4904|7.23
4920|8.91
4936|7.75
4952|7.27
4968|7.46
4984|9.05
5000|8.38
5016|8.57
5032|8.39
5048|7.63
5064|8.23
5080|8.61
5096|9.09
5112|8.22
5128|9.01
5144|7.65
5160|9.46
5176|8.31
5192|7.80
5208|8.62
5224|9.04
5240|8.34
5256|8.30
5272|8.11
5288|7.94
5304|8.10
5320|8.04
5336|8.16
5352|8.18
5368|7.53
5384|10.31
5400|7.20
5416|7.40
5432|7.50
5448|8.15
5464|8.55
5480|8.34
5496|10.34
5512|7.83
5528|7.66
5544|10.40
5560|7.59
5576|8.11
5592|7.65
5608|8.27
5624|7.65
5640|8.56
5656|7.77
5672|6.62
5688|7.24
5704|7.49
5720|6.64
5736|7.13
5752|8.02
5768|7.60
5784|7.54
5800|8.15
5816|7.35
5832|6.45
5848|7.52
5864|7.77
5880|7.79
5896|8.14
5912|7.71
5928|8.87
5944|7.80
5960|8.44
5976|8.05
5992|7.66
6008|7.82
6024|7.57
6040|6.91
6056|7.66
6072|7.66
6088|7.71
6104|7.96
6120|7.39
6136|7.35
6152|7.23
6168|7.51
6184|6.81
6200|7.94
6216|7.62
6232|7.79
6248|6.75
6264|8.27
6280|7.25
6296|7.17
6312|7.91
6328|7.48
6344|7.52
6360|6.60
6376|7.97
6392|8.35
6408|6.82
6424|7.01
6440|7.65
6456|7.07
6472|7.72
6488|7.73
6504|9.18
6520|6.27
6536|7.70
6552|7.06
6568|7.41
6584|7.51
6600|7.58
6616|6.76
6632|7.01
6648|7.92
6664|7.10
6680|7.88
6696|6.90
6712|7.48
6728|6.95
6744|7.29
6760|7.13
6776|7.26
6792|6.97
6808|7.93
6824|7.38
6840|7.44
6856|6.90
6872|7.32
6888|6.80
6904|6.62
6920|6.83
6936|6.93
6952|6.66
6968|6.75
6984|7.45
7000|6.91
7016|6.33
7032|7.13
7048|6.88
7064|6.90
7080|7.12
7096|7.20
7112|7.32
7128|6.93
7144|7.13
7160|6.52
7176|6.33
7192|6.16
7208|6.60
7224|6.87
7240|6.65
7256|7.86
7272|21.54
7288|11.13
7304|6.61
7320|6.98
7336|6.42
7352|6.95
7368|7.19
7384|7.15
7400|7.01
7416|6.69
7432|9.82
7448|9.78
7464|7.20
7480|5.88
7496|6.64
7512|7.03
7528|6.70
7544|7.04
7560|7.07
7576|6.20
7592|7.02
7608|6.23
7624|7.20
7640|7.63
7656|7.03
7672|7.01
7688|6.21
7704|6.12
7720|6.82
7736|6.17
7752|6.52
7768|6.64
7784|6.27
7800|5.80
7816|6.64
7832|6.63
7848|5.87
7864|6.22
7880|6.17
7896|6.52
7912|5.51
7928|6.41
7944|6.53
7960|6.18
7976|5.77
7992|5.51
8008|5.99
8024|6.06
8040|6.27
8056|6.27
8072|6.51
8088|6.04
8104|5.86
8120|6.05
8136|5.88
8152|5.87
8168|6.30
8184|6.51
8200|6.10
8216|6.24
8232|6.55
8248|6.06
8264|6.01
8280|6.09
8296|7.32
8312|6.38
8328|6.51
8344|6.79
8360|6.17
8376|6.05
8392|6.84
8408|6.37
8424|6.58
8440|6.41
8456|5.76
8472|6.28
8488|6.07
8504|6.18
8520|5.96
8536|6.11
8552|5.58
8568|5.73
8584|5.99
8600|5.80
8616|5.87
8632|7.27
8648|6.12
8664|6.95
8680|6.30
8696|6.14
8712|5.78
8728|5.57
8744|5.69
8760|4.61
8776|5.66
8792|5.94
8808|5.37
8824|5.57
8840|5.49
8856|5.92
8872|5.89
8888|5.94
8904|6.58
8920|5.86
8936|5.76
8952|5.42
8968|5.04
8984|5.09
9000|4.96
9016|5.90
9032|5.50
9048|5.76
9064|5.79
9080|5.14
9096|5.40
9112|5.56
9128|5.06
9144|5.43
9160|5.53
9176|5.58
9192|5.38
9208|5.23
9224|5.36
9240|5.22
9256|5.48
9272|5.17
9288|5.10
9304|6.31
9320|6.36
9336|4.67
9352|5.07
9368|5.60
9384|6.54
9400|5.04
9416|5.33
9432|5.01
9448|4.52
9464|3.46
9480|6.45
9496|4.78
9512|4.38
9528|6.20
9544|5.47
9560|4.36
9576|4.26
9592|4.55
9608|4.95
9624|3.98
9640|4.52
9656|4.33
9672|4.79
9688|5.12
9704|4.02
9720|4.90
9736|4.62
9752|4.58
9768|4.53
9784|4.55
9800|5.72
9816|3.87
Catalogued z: 0.11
